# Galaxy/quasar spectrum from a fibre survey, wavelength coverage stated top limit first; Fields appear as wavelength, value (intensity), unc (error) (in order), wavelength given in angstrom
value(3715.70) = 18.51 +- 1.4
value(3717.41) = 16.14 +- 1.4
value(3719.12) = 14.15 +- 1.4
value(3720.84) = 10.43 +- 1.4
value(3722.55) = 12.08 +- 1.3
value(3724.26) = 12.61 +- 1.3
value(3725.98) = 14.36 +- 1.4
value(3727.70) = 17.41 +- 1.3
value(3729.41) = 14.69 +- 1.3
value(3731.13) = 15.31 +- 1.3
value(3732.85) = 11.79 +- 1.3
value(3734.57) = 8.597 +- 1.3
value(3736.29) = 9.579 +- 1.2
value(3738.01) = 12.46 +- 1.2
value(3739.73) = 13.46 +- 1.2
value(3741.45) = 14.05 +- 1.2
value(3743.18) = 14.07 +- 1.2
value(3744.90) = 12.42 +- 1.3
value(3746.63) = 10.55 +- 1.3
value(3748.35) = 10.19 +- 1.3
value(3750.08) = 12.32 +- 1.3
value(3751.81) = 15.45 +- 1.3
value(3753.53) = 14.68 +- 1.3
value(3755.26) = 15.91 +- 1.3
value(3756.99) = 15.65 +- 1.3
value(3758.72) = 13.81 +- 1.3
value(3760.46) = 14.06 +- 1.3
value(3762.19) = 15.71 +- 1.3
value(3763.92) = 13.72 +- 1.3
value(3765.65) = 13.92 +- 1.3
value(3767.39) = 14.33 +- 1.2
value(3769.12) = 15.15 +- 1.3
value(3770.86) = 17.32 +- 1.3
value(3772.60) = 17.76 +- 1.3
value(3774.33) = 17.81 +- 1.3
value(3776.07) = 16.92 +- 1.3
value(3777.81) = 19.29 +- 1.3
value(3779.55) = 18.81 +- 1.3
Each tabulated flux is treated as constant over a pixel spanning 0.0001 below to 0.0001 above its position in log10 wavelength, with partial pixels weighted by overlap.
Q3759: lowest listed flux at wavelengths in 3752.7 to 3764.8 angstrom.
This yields 13.72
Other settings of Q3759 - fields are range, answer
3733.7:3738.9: 8.597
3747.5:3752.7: 10.19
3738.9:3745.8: 12.42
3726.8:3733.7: 11.79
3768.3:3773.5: 15.15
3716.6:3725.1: 10.43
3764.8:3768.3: 13.92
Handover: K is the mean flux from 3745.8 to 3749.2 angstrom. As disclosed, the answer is 10.4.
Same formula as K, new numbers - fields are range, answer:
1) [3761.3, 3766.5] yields 14.5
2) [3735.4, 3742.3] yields 12.4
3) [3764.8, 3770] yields 14.5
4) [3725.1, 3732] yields 15.4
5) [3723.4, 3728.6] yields 14.8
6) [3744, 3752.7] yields 12.2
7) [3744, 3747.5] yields 11.5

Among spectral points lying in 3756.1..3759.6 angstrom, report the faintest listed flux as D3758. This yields 13.81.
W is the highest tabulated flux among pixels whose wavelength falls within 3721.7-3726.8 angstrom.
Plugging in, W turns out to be 14.36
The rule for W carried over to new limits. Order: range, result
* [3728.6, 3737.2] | 15.31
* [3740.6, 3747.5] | 14.07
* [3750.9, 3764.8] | 15.91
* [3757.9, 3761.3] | 14.06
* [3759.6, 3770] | 15.71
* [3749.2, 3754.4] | 15.45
